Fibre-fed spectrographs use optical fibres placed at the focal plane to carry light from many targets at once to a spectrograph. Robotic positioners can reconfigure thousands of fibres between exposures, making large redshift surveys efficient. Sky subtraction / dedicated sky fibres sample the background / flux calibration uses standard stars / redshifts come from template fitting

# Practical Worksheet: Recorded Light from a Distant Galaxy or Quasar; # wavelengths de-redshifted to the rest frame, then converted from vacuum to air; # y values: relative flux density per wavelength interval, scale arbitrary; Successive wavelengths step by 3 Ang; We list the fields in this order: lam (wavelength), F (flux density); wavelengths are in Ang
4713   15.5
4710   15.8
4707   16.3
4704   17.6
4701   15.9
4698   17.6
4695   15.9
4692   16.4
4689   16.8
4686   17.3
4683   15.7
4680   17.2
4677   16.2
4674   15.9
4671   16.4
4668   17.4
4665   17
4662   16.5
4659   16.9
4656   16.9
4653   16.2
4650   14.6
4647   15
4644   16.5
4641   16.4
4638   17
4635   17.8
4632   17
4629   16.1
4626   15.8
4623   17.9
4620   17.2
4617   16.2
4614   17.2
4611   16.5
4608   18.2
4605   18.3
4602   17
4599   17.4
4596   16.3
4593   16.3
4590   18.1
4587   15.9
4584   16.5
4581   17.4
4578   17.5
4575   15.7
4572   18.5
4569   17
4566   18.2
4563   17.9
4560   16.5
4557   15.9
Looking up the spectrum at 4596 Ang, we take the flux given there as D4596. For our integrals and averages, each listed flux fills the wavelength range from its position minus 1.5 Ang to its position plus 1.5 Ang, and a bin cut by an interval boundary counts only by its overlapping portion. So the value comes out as 16.3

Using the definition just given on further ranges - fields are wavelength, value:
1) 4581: 17.4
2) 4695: 15.9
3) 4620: 17.2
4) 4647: 15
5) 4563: 17.9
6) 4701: 15.9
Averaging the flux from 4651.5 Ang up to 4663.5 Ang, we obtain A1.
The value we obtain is 16.6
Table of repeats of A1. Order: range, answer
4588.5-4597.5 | 16.9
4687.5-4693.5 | 16.6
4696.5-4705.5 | 17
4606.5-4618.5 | 17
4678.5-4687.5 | 16.7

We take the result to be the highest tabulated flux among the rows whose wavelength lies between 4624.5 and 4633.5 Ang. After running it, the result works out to 17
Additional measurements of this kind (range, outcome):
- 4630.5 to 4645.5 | 17.8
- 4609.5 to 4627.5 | 17.9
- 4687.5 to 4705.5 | 17.6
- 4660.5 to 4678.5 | 17.4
